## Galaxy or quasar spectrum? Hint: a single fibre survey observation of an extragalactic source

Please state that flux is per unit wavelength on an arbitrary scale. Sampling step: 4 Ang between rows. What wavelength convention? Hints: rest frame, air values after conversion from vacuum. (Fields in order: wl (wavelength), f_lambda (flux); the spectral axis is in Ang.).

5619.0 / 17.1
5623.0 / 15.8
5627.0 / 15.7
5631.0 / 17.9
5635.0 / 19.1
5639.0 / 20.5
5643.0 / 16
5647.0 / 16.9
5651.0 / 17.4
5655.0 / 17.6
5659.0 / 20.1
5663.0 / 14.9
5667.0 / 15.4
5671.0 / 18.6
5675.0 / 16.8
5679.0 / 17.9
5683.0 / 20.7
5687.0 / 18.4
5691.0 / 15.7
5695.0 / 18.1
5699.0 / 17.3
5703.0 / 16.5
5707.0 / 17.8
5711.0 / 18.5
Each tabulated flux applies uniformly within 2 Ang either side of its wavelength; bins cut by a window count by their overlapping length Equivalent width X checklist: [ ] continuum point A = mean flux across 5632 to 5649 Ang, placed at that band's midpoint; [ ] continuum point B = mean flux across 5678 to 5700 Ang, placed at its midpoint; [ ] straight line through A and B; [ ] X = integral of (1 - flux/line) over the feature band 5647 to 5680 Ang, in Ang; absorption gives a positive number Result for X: 1.4 Ang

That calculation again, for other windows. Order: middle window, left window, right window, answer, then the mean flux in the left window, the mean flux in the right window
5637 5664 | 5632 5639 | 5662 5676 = 0.48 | 19.3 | 16.5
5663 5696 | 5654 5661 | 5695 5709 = 1.18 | 19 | 17.3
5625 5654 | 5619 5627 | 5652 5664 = -1.33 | 16.1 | 17.7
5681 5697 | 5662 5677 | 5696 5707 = -1.24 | 16.5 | 17.2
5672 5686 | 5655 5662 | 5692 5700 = -0.36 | 18.6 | 17.5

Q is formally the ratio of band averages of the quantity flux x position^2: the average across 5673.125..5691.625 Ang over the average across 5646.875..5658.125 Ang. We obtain 1.03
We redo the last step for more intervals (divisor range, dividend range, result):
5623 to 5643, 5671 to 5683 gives 1.03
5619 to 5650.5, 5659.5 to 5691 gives 1.02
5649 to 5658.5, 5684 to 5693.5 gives 0.99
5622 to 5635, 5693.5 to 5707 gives 1.05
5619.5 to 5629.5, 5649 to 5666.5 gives 1.09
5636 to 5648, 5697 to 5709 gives 0.98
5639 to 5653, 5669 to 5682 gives 1.05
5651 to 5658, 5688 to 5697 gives 0.97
